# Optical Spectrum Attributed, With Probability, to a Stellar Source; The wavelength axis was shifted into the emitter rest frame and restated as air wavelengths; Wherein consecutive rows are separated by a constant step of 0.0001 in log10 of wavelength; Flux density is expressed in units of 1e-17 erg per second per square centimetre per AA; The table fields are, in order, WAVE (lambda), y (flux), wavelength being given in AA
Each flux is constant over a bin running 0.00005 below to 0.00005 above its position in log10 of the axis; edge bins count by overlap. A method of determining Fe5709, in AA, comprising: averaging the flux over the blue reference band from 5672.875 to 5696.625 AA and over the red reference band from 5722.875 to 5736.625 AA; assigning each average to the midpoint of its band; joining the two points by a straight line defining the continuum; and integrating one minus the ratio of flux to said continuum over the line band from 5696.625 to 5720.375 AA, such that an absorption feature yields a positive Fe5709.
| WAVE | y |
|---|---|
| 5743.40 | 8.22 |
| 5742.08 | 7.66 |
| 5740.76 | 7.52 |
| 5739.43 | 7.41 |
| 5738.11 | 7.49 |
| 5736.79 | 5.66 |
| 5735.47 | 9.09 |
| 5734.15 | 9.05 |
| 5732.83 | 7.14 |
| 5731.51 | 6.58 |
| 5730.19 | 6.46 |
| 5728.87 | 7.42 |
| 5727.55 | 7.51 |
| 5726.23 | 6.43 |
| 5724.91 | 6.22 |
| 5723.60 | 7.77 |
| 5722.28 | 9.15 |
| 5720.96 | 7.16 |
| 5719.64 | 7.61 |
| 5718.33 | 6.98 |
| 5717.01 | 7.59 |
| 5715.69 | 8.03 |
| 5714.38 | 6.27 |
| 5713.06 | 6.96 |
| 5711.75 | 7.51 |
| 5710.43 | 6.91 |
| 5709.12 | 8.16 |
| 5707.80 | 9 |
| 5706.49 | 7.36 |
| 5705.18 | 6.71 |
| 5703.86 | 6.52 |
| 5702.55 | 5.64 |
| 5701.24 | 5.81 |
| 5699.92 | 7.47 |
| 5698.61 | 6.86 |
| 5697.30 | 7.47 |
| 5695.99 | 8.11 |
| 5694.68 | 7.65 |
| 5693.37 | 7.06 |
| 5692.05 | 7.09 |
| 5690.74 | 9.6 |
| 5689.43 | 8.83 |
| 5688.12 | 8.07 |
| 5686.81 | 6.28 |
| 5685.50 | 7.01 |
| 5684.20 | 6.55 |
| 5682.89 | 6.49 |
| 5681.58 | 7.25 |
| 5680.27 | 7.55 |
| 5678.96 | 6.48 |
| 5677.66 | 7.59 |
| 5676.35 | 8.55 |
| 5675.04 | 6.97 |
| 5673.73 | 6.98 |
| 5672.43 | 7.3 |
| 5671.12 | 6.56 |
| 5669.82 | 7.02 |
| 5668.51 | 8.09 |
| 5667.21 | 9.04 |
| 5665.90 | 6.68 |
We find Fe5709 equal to 0.7 AA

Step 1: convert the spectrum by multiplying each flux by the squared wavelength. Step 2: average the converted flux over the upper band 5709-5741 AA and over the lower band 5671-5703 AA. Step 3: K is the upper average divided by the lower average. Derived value 1.02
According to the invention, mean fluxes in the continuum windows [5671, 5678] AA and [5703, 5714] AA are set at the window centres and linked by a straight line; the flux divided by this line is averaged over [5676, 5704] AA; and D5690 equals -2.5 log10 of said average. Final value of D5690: 0.01 mag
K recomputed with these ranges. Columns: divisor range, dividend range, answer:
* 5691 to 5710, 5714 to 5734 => 1.01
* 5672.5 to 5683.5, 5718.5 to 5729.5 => 1.04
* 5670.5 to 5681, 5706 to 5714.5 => 1.05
